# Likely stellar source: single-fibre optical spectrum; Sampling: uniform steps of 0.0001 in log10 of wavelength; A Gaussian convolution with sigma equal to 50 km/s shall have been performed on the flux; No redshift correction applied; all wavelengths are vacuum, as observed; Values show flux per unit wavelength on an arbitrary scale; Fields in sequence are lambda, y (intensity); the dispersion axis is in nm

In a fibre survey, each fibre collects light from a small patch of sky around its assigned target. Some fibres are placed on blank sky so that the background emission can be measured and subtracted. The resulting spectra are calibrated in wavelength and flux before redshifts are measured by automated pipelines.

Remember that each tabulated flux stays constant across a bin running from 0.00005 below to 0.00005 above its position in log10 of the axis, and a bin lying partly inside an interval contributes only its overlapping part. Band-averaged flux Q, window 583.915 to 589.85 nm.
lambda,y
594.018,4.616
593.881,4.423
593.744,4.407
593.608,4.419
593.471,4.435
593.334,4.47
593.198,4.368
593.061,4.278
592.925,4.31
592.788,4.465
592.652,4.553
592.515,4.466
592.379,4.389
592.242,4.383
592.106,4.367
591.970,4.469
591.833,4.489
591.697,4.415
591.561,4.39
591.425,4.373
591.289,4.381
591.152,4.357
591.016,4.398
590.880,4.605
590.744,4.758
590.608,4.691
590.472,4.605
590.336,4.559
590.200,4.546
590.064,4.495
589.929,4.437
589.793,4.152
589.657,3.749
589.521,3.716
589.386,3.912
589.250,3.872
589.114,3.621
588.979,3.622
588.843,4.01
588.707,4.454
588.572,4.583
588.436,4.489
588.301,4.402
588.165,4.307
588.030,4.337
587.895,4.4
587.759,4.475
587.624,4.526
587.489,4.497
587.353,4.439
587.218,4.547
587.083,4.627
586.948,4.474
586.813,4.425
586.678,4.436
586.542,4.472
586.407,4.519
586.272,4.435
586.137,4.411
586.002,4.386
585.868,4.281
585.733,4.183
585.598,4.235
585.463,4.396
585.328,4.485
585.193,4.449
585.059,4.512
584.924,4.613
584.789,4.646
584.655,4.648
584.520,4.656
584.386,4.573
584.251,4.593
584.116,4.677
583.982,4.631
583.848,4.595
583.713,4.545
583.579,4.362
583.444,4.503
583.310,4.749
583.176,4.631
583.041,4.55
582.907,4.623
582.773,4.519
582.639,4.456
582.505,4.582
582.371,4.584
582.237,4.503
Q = 4.36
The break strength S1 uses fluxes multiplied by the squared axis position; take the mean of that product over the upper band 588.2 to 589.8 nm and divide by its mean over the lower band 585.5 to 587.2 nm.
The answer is 0.93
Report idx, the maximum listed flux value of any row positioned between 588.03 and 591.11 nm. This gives 4.758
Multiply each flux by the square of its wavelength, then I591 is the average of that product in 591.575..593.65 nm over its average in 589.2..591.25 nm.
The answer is 1.0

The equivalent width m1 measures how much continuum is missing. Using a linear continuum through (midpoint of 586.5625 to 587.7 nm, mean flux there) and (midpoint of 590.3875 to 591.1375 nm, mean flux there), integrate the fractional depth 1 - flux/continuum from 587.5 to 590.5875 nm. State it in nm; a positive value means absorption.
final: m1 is 0.20 nm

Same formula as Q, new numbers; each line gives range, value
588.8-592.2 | 4.28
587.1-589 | 4.39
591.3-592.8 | 4.43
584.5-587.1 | 4.46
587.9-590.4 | 4.19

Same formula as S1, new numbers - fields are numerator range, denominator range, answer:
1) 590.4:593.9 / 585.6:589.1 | 1.03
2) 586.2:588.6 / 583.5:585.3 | 0.99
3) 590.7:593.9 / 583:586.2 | 1.01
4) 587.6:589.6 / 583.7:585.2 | 0.92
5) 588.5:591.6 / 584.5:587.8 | 0.97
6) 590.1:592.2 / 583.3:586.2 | 1.02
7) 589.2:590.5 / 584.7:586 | 0.96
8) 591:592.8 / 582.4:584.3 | 0.99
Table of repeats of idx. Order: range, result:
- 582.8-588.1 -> 4.749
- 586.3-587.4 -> 4.627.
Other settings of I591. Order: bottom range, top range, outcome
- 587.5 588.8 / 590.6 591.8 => 1.02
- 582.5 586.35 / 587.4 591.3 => 0.97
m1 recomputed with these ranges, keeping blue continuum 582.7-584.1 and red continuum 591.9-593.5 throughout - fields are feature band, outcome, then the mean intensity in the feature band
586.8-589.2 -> 0.08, 4.34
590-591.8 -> -0.03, 4.51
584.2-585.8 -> 0.02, 4.5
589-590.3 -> 0.12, 4.05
